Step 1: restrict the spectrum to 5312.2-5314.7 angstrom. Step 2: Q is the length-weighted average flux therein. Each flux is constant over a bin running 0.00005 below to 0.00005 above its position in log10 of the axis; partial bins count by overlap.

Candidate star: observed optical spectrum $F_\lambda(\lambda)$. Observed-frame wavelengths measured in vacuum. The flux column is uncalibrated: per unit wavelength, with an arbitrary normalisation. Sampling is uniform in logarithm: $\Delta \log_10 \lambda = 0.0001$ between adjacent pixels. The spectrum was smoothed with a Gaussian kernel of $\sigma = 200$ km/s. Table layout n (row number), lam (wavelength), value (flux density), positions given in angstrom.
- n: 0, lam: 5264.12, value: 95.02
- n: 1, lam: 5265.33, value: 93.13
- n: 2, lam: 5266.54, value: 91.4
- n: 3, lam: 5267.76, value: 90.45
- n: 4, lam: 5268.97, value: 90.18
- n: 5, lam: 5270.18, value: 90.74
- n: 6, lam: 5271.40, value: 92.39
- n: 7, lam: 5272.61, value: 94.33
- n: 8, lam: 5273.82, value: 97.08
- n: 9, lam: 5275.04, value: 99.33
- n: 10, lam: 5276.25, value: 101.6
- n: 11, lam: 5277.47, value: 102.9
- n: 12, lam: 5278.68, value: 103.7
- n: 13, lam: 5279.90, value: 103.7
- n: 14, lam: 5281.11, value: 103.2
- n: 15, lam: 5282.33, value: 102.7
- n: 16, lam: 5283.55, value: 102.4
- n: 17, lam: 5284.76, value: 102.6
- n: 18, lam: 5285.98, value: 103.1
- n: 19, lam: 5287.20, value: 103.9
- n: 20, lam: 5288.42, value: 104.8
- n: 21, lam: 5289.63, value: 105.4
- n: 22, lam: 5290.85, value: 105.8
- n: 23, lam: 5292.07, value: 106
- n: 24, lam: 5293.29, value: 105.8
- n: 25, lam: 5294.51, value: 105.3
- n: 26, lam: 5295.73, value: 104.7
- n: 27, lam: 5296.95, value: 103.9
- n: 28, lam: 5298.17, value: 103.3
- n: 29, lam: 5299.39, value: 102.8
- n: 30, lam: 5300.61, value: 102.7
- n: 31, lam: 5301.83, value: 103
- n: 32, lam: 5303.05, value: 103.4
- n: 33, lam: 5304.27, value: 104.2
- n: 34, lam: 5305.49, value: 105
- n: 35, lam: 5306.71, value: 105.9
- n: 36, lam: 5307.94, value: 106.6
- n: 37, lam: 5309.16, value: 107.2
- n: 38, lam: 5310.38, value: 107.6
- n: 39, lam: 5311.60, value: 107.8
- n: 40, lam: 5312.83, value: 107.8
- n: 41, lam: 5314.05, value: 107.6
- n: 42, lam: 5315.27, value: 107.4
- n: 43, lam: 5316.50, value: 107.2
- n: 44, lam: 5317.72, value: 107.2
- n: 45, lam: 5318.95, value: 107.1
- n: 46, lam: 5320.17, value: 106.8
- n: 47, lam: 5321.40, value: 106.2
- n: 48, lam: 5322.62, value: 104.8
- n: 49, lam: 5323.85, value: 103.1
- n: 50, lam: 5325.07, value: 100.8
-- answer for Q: 108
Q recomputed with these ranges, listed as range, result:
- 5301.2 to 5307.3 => 104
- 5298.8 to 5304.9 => 103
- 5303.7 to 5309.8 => 106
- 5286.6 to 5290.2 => 105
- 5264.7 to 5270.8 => 91.2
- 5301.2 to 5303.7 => 103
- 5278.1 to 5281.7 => 104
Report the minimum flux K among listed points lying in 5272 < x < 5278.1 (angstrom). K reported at 94.33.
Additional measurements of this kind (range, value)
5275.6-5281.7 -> 101.6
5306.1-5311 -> 105.9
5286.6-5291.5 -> 103.9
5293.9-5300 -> 102.8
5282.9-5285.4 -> 102.4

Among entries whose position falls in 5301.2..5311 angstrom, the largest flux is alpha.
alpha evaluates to 107.6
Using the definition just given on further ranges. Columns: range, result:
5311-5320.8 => 107.8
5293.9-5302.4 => 105.3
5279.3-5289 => 104.8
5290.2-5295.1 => 106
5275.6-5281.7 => 103.7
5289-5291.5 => 105.8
